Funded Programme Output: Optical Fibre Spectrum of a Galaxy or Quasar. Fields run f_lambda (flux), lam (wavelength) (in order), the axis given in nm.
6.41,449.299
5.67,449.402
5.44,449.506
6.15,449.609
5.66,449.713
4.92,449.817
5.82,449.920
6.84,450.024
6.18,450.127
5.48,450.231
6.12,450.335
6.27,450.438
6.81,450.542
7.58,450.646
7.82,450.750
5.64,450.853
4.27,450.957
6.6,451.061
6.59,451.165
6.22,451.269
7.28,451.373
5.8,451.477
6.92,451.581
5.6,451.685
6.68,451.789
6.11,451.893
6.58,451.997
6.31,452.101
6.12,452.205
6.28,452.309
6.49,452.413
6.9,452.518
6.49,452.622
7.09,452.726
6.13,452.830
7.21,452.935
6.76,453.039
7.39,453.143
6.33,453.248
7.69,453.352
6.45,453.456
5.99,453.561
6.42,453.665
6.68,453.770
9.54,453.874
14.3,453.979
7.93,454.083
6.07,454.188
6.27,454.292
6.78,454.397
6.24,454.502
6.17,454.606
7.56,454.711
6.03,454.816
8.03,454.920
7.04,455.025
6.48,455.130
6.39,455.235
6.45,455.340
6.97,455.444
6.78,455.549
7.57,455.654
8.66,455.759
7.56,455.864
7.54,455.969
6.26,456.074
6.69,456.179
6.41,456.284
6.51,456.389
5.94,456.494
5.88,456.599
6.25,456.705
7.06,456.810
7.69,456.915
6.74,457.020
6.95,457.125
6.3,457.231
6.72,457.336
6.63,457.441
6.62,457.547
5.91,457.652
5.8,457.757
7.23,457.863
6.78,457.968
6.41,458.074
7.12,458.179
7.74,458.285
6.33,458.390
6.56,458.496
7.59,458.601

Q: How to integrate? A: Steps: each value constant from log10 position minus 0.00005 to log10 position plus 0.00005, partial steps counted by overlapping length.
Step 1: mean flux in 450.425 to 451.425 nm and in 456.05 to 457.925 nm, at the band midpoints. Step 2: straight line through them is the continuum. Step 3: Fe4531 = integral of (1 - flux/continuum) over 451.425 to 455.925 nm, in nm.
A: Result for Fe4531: -0.30 nm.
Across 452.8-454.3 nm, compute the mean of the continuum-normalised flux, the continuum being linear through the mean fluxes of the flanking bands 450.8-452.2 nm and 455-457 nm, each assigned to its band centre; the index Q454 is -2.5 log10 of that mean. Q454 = -0.15 mag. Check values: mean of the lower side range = 6.2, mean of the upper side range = 6.84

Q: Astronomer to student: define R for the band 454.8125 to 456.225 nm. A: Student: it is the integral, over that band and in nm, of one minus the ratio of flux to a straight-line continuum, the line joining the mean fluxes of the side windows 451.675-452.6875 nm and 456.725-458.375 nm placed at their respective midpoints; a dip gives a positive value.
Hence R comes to -0.095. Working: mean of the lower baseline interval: 6.4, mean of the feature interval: 7.07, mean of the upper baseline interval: 6.76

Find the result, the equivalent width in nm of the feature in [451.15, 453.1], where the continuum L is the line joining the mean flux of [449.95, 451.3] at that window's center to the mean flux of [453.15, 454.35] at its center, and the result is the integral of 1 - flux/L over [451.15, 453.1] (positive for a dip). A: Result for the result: 0.12 nm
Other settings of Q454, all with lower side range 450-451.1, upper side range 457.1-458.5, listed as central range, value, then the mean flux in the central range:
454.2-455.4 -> -0.03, 6.66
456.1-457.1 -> 0.00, 6.58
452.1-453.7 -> -0.04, 6.64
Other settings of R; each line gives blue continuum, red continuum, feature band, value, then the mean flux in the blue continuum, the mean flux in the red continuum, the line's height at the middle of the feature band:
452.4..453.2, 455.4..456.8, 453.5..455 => -0.129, 6.81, 6.85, 6.83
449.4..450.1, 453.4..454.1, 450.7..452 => 0.088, 5.81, 8.2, 6.77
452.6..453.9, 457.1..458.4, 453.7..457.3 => -0.171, 6.9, 6.66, 6.78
